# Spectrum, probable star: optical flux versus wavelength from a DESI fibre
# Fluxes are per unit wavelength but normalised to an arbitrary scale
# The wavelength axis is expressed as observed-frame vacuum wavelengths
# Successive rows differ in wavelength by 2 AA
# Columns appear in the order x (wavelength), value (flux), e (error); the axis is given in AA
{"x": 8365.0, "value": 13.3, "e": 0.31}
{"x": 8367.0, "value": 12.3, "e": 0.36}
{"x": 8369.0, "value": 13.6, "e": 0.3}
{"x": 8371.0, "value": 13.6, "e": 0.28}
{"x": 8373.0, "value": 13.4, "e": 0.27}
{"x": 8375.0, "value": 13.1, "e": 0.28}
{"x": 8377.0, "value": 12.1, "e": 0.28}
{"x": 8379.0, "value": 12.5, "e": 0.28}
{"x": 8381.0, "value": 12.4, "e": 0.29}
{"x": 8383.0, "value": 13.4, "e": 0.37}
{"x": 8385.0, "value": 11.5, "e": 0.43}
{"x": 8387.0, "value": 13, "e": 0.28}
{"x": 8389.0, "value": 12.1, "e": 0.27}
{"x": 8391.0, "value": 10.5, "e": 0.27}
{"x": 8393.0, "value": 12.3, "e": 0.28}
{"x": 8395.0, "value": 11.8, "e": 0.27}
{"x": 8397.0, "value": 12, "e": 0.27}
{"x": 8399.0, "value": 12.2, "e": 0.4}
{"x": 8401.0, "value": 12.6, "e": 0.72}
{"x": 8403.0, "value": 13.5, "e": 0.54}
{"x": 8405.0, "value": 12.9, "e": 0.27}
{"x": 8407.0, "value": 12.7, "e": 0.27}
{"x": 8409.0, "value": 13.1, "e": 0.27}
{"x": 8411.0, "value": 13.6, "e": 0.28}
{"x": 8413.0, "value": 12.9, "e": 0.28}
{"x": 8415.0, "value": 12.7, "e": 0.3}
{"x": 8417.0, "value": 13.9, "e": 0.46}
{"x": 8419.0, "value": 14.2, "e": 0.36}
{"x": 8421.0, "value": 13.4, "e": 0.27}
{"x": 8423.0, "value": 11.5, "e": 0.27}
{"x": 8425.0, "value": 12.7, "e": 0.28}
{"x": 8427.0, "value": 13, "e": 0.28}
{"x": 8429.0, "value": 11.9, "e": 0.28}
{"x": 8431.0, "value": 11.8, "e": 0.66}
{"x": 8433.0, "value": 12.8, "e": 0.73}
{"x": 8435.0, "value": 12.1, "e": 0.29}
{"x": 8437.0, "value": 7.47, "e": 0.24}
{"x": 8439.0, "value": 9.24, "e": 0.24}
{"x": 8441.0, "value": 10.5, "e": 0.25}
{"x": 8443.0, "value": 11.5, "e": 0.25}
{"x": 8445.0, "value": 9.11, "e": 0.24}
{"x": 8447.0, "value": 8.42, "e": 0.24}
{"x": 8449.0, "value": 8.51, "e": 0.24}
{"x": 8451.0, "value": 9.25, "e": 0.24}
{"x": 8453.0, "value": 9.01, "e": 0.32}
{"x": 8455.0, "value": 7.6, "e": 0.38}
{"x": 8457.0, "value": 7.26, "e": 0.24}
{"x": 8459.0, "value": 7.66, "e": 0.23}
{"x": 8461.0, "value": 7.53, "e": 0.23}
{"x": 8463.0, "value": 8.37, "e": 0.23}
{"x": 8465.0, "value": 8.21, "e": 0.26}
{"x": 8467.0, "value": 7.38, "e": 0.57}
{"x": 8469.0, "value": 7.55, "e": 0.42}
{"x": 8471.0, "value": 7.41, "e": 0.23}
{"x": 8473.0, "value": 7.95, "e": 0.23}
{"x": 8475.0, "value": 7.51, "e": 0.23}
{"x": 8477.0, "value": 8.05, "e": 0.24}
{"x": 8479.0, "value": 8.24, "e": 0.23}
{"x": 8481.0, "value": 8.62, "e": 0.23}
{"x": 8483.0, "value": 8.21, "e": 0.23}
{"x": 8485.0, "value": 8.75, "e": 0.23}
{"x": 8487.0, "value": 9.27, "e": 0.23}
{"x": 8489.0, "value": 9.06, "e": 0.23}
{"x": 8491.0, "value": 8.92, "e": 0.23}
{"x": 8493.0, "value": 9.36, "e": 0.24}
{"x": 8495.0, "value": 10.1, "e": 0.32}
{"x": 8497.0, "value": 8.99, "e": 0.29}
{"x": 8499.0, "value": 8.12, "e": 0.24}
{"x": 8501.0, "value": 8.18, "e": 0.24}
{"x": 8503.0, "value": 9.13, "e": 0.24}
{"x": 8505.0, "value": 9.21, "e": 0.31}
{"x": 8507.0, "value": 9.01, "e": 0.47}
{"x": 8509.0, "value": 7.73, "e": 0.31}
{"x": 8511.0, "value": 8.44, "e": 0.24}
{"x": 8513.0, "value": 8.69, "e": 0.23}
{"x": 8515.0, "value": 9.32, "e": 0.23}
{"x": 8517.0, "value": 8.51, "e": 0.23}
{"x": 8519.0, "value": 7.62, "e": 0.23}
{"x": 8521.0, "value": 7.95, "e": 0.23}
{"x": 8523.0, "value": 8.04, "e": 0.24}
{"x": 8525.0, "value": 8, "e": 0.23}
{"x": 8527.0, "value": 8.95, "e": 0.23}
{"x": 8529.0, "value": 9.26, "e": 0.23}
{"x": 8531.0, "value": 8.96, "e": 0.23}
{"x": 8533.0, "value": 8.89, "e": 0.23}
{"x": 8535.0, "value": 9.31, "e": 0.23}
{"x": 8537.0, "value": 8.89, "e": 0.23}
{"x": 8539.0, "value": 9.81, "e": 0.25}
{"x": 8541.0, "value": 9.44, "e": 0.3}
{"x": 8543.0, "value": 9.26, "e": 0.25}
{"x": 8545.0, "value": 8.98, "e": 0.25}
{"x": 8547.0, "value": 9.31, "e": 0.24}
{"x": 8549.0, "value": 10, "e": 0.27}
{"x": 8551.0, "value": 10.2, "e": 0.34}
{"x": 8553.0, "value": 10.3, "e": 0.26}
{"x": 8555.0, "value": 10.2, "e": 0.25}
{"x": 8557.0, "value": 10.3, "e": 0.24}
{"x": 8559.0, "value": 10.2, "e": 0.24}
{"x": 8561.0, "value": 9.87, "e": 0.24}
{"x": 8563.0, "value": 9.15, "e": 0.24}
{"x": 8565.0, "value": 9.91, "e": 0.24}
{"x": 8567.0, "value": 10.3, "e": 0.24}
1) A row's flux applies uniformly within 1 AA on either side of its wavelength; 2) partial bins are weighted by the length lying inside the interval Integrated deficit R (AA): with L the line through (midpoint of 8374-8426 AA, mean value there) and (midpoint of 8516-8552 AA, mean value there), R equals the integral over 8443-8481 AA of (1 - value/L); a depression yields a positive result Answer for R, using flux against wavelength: 9.7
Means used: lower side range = 12.6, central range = 8.16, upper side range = 8.97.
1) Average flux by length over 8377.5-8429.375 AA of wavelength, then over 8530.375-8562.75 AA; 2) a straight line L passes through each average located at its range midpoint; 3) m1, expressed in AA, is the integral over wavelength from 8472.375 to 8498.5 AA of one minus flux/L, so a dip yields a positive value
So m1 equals 5.3 AA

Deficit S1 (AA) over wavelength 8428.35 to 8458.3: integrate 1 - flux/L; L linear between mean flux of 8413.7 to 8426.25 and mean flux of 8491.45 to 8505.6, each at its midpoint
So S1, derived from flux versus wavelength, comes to 5.5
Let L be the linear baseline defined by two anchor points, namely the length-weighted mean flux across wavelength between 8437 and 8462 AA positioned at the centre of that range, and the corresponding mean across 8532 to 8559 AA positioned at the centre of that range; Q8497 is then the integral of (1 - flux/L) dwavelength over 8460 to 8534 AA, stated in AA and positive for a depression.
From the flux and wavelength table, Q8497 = 5.7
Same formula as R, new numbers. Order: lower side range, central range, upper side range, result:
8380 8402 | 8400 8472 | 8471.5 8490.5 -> -1.8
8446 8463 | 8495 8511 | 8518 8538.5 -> -0.5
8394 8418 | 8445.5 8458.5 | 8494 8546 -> 3.3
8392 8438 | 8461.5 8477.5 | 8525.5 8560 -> 4.9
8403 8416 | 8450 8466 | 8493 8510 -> 4.0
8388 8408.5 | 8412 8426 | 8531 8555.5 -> -1.4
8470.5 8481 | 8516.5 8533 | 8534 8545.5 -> 1.0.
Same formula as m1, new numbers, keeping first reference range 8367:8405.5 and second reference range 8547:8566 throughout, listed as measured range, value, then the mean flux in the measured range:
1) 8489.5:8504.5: 2.6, 8.98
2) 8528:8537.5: 1.2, 9.07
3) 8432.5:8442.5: 1.2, 10.4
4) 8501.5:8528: 5.3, 8.5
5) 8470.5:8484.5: 3.9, 8.05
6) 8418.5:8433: -0.8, 12.6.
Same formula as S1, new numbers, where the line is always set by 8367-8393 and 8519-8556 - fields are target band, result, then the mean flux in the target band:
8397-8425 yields -2.51 AA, 13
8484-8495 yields 1.12 AA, 9.17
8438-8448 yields 1.30 AA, 9.75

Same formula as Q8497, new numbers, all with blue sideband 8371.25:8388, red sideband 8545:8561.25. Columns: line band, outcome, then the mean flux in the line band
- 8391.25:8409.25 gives -0.1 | 12.5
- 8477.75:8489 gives 2.5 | 8.64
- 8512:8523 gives 2.3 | 8.38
